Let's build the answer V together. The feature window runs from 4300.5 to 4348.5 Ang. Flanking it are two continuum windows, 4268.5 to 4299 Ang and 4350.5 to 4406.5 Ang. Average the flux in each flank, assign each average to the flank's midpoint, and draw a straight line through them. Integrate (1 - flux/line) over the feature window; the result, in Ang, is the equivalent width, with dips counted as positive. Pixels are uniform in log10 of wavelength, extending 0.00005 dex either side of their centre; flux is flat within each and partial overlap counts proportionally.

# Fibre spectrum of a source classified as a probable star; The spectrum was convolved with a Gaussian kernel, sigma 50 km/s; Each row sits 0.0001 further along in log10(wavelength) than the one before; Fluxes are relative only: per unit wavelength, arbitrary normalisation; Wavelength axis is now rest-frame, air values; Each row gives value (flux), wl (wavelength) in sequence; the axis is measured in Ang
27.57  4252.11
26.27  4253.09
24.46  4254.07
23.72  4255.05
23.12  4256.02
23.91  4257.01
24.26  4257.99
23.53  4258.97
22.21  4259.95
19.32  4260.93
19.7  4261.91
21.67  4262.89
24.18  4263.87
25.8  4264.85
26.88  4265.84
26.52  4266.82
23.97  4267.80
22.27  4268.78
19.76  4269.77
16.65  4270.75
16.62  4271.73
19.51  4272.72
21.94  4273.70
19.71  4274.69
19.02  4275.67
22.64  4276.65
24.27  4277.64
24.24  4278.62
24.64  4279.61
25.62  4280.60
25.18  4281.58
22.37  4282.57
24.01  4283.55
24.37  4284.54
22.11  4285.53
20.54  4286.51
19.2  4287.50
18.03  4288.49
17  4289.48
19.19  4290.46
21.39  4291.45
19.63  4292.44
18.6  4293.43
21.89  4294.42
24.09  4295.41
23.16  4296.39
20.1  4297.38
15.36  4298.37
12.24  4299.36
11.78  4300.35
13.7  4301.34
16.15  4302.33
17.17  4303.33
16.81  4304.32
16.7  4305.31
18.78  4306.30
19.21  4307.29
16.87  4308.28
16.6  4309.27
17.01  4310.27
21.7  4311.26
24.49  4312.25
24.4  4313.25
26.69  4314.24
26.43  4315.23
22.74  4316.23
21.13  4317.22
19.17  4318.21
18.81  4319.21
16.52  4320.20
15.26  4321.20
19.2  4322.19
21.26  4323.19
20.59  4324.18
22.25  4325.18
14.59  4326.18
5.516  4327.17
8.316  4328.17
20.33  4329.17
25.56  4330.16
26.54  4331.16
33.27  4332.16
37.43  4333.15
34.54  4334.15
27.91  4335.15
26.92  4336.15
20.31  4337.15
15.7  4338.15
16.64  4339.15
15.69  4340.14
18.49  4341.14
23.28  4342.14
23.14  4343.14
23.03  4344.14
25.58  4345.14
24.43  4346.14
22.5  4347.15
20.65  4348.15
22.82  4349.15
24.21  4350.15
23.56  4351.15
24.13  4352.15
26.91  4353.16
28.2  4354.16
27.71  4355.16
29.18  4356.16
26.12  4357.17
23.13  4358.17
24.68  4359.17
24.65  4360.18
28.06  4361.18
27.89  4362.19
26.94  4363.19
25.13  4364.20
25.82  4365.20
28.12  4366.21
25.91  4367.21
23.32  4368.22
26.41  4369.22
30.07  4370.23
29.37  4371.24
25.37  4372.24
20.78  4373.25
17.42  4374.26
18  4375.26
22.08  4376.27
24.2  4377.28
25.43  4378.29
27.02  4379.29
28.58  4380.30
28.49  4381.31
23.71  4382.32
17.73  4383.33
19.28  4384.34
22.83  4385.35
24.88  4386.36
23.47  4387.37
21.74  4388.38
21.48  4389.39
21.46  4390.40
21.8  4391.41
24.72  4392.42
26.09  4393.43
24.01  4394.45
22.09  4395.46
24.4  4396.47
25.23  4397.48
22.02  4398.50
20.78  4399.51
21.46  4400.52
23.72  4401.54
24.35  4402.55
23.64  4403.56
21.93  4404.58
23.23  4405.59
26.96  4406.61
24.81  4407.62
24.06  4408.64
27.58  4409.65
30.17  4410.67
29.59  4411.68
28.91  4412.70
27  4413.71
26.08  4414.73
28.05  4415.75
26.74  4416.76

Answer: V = 3.7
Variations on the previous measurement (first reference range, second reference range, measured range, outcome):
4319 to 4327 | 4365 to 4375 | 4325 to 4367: -4.6 Ang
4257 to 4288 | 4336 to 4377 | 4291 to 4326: 5.7 Ang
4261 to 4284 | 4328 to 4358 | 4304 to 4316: 1.5 Ang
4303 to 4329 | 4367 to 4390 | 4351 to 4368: -3.1 Ang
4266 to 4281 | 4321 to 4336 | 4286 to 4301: 2.3 Ang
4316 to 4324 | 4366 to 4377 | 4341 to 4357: -1.7 Ang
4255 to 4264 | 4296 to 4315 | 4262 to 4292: -1.4 Ang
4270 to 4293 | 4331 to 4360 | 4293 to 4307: 2.9 Ang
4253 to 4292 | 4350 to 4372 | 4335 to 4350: 2.2 Ang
